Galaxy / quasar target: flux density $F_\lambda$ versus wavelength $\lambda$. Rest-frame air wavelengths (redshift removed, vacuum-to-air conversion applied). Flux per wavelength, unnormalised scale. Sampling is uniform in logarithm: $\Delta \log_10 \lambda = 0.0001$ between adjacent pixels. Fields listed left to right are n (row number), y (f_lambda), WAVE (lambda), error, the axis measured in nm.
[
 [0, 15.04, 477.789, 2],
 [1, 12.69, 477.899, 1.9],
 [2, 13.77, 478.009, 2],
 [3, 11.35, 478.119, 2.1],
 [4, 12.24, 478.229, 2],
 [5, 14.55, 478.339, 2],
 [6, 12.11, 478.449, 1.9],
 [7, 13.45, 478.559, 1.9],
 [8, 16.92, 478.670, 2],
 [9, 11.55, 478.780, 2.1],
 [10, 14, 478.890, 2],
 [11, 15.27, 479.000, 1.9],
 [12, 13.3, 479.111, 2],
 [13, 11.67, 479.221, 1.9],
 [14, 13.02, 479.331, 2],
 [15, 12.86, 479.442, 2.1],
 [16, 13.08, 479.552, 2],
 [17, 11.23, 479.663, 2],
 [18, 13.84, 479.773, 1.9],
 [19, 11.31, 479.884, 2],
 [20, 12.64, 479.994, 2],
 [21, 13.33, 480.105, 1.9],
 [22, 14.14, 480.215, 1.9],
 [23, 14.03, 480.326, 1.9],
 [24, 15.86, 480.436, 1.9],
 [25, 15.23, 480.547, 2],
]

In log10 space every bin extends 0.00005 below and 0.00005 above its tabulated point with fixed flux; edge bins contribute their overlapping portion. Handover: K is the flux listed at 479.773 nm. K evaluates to 13.84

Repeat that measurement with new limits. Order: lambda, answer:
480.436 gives 15.86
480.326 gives 14.03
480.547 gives 15.23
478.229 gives 12.24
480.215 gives 14.14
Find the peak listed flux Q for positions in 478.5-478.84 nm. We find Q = 16.92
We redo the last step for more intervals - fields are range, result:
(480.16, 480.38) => 14.14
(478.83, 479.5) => 15.27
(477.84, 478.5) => 14.55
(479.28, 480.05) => 13.84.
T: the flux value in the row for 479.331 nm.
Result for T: 13.02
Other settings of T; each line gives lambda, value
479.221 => 11.67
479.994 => 12.64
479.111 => 13.3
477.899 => 12.69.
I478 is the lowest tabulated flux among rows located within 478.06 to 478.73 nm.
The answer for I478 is 11.35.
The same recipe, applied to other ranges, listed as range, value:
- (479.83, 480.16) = 11.31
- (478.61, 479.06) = 11.55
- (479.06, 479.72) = 11.23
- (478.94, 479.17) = 13.3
